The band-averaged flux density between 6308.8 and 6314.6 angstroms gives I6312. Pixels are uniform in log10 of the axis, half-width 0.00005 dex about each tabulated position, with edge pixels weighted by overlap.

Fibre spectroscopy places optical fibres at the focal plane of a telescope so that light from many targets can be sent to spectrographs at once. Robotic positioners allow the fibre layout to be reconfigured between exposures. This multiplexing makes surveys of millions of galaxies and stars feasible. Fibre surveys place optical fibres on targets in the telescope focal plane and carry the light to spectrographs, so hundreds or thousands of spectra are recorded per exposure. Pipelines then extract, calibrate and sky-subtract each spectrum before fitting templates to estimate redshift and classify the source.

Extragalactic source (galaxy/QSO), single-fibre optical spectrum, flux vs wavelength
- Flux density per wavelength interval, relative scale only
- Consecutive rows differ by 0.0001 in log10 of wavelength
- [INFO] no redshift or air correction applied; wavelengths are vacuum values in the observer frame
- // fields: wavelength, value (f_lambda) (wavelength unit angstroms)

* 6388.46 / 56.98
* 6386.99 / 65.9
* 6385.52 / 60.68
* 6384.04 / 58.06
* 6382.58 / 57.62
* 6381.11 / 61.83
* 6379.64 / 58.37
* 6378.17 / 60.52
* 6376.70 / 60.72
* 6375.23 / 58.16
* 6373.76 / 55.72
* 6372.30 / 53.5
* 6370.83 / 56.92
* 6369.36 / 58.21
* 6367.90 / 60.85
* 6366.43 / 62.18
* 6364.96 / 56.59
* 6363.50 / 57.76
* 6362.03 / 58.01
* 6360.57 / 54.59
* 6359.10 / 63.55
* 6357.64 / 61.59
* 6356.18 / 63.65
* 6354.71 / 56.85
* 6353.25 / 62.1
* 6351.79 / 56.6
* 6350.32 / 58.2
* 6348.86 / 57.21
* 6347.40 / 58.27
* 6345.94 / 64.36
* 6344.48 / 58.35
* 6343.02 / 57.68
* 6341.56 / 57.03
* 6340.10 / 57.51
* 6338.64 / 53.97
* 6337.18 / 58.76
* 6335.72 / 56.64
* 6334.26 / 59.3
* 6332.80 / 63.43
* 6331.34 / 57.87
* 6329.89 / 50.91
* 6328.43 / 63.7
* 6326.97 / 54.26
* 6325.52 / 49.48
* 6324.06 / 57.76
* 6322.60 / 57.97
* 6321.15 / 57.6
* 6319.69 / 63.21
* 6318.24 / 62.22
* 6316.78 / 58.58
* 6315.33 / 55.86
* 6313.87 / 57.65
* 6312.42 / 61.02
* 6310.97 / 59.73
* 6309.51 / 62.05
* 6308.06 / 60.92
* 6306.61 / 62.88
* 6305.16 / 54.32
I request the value 60.1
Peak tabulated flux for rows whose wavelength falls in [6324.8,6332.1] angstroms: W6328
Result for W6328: 63.7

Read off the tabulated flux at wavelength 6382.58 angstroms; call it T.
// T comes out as 57.62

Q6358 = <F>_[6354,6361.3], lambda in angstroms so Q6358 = 60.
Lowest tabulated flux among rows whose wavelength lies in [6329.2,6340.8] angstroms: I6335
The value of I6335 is 50.91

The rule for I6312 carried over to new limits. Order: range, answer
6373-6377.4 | 58.2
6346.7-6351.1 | 57.8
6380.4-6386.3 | 59.6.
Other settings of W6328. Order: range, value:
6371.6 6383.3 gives 61.83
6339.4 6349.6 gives 64.36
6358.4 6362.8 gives 63.55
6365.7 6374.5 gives 62.18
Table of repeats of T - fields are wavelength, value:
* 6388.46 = 56.98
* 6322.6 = 57.97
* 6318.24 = 62.22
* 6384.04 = 58.06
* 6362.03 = 58.01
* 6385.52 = 60.68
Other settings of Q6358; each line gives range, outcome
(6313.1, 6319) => 58.6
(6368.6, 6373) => 56.3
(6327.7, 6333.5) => 59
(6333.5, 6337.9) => 58.2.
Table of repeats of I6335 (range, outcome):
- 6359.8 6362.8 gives 54.59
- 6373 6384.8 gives 55.72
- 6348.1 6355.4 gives 56.6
